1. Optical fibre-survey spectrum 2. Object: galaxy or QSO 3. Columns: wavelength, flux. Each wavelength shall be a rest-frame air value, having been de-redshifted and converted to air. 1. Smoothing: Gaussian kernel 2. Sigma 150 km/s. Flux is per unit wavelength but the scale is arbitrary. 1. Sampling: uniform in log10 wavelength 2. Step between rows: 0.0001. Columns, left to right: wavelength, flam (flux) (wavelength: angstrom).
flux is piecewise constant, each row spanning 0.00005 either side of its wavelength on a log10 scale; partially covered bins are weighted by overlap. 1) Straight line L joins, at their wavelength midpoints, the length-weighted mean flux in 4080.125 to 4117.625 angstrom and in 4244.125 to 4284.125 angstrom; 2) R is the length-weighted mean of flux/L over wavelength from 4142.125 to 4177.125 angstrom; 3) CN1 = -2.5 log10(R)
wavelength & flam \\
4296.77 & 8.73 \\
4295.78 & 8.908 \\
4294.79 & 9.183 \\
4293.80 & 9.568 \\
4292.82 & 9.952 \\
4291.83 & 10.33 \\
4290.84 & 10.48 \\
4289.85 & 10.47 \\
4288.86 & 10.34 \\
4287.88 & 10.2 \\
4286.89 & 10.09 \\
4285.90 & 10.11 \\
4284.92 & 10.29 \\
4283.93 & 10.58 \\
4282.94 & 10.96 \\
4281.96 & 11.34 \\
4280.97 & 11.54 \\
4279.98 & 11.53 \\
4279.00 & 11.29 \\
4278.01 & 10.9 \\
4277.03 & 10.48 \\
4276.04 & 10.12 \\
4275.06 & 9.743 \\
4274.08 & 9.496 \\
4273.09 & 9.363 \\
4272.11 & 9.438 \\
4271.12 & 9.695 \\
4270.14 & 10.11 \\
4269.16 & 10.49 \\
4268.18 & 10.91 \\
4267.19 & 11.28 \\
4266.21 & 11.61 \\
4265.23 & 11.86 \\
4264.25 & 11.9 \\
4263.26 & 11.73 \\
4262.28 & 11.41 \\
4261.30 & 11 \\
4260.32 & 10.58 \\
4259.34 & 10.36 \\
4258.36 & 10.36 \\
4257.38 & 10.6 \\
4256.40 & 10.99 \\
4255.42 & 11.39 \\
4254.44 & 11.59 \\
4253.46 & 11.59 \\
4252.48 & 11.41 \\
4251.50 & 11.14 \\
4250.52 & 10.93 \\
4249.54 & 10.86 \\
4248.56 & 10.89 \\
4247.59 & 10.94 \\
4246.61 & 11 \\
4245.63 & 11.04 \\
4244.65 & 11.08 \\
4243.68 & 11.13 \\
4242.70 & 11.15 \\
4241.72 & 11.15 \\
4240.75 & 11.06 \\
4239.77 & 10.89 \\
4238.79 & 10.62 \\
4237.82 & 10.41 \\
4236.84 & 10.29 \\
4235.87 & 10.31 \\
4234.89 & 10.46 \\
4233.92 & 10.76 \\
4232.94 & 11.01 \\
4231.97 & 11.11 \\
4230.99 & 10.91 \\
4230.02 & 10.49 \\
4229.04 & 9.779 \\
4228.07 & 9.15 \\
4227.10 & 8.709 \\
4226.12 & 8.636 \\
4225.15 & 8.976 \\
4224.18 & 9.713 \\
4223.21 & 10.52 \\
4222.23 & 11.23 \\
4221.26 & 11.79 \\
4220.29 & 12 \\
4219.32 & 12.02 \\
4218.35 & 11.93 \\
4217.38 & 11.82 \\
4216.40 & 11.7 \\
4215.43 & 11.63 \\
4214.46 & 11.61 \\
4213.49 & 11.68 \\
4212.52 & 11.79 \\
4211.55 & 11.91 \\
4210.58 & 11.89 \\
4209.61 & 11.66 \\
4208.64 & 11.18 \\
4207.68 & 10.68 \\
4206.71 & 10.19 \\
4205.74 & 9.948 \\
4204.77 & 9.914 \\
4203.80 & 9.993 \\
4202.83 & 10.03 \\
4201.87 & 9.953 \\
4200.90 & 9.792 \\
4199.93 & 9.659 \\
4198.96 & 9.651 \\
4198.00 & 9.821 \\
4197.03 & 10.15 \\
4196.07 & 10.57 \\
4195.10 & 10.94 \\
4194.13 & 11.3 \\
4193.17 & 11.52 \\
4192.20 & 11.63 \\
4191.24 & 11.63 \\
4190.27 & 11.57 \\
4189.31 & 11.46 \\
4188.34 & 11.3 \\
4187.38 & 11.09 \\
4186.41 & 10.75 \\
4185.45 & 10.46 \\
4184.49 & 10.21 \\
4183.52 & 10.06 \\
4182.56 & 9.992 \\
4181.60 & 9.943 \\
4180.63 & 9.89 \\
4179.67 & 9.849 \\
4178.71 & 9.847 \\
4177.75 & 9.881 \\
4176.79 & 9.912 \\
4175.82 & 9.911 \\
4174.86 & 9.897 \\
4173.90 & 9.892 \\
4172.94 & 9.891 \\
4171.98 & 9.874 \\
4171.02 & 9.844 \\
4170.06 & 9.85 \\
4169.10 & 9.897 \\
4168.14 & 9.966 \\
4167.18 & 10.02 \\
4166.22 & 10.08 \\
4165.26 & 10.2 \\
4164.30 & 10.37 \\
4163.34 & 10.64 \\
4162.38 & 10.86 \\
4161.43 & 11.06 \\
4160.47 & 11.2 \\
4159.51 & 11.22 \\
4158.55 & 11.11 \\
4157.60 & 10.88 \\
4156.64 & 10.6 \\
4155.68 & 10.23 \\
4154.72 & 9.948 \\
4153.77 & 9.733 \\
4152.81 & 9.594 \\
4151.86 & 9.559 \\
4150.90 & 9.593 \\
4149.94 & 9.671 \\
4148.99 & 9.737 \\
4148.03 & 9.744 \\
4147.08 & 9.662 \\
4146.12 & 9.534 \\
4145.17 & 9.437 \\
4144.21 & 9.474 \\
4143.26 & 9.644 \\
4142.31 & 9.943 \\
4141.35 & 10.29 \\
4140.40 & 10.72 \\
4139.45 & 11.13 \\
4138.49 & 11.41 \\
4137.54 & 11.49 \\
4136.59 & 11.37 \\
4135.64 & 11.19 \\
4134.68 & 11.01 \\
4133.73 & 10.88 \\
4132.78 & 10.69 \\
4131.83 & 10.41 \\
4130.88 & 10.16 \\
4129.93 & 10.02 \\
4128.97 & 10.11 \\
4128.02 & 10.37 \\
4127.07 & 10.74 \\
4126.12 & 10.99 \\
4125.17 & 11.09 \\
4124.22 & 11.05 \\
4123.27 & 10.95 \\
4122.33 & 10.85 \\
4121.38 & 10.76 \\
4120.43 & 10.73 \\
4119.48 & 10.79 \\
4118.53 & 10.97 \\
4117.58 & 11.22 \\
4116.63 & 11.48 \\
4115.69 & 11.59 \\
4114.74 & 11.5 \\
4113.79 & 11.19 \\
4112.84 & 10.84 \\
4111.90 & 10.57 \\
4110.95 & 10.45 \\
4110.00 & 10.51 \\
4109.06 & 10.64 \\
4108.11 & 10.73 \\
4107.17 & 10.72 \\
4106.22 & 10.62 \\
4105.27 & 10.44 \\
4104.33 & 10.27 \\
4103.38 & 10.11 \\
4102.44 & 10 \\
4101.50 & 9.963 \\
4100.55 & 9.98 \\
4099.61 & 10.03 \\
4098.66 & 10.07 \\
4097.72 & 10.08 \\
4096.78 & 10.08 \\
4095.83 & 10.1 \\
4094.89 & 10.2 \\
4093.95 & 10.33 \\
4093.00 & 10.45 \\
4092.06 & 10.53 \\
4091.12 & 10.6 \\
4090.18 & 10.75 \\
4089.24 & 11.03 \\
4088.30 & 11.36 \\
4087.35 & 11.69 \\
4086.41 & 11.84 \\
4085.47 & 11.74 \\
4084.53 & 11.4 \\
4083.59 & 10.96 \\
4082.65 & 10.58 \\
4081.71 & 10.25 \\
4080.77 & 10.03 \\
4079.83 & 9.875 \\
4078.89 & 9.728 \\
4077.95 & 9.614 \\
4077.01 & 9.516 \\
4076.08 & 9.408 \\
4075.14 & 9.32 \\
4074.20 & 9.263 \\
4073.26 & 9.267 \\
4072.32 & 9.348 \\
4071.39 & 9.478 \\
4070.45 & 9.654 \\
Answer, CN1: 0.07 mag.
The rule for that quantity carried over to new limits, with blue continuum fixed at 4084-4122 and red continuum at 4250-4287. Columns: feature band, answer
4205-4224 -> -0.06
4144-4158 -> 0.10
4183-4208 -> 0.02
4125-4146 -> 0.02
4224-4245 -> 0.04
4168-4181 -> 0.09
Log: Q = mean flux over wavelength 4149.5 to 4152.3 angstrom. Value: 9.58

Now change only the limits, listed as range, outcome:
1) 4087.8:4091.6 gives 10.9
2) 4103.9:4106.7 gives 10.4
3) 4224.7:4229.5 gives 9.05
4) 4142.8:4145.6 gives 9.51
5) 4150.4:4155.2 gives 9.68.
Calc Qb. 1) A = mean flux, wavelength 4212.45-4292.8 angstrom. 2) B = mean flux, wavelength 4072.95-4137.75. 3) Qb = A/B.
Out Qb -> 1.02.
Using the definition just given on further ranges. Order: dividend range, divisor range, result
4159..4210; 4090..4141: 0.97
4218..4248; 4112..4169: 1.01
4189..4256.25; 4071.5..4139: 1.03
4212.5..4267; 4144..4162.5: 1.08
